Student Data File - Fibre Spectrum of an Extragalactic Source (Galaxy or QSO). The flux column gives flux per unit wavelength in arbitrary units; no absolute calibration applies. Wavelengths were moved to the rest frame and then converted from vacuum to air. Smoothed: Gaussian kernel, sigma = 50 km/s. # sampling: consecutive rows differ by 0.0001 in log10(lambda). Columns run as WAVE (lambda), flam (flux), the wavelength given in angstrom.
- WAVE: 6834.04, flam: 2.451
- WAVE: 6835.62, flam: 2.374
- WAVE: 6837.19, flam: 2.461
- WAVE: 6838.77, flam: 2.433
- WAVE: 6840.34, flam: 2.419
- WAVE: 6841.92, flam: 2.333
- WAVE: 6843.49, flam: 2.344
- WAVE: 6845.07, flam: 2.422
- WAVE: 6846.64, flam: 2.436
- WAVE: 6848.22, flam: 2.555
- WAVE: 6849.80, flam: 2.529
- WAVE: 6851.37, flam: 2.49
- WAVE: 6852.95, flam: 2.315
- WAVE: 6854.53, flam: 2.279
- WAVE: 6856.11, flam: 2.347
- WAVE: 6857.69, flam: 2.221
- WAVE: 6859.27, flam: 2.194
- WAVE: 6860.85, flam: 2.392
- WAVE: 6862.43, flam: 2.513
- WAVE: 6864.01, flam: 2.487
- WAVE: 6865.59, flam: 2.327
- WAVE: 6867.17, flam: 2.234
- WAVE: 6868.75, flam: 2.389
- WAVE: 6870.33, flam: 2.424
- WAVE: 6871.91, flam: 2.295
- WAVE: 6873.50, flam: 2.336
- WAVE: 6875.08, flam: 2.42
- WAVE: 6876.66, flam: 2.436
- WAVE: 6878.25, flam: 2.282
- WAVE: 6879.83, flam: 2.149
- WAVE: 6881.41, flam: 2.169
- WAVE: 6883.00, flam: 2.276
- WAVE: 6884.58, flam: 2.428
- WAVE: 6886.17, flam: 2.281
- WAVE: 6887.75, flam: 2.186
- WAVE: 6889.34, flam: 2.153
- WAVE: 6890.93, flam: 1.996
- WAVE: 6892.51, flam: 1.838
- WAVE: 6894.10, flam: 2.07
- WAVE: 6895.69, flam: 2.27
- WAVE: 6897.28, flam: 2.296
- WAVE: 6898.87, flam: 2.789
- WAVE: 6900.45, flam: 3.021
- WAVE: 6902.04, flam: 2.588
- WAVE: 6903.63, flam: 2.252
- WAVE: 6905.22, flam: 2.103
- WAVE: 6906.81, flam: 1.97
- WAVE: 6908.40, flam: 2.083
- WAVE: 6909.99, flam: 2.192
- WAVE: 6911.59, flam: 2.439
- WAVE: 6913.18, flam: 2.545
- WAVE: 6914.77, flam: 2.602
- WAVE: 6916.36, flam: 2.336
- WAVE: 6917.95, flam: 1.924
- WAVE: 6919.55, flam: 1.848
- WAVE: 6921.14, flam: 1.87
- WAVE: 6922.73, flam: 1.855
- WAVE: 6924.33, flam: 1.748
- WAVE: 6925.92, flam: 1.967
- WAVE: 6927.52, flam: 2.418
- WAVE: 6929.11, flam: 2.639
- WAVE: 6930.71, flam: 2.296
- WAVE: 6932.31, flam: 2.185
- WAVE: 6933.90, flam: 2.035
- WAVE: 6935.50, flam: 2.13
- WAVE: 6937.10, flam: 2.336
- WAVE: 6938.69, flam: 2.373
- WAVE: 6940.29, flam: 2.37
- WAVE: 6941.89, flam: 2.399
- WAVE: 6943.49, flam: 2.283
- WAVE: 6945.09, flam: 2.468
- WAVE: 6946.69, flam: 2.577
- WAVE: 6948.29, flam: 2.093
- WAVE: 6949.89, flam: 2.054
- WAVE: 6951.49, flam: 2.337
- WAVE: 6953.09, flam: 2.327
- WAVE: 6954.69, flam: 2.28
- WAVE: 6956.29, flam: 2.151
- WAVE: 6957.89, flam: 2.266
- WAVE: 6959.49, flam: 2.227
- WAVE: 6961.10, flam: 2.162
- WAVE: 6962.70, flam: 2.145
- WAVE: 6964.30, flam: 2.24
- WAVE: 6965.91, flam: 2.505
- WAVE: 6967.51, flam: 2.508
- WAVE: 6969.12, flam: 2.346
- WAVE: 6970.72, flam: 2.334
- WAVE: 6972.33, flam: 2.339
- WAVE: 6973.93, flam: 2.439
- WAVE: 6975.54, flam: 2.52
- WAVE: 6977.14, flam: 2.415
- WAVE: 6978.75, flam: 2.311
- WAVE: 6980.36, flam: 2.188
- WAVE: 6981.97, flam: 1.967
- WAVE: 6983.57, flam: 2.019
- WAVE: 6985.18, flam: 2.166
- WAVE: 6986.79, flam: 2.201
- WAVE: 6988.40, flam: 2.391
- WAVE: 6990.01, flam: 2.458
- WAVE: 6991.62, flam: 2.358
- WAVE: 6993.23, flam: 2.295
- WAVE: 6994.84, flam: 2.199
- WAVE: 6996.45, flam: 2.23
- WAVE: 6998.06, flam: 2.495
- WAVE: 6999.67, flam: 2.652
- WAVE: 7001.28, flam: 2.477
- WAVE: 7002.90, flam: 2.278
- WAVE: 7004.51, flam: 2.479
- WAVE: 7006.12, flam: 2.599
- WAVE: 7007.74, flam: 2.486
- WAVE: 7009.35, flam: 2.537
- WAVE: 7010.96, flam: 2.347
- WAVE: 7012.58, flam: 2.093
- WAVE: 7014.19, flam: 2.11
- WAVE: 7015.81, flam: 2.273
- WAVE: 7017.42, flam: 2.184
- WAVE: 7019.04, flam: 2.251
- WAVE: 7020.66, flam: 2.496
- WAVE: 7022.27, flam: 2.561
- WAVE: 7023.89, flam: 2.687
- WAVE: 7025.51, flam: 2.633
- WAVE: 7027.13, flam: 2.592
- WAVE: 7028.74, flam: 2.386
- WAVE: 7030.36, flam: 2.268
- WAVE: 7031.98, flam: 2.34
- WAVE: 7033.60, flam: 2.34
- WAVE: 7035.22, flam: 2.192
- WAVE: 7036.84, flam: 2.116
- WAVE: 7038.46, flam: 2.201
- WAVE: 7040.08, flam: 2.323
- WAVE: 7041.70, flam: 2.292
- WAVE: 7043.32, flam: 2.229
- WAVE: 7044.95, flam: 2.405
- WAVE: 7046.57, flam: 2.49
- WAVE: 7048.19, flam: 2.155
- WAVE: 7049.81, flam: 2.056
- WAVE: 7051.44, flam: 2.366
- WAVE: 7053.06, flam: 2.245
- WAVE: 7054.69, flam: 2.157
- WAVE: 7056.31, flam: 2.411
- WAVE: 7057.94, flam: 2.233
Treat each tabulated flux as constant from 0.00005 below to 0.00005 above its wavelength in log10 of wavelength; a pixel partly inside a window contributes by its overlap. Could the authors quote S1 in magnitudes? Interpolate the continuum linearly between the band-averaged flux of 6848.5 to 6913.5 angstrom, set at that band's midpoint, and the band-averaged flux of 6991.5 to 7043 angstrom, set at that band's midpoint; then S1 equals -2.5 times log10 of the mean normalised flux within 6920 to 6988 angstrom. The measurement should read 0.05 mag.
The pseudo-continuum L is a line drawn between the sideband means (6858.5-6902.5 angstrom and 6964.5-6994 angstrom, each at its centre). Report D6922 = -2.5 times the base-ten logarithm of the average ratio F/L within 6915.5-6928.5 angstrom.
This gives 0.158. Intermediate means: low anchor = 2.33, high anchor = 2.32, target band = 2.01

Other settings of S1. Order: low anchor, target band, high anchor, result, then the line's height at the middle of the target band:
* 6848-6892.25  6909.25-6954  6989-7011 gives 0.061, 2.37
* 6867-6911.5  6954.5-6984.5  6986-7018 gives 0.026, 2.34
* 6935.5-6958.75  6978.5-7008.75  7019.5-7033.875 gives 0.034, 2.4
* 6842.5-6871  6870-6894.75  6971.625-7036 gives 0.070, 2.38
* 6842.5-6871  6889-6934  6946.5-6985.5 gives 0.051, 2.33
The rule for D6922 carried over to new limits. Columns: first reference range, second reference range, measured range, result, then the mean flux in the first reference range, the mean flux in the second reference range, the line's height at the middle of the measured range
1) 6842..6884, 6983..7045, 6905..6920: 0.066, 2.36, 2.35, 2.35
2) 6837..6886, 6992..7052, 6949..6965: 0.066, 2.36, 2.35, 2.36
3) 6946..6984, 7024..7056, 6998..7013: -0.069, 2.28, 2.31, 2.3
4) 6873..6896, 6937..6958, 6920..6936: 0.085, 2.22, 2.31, 2.28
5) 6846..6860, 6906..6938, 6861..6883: -0.011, 2.37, 2.17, 2.32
